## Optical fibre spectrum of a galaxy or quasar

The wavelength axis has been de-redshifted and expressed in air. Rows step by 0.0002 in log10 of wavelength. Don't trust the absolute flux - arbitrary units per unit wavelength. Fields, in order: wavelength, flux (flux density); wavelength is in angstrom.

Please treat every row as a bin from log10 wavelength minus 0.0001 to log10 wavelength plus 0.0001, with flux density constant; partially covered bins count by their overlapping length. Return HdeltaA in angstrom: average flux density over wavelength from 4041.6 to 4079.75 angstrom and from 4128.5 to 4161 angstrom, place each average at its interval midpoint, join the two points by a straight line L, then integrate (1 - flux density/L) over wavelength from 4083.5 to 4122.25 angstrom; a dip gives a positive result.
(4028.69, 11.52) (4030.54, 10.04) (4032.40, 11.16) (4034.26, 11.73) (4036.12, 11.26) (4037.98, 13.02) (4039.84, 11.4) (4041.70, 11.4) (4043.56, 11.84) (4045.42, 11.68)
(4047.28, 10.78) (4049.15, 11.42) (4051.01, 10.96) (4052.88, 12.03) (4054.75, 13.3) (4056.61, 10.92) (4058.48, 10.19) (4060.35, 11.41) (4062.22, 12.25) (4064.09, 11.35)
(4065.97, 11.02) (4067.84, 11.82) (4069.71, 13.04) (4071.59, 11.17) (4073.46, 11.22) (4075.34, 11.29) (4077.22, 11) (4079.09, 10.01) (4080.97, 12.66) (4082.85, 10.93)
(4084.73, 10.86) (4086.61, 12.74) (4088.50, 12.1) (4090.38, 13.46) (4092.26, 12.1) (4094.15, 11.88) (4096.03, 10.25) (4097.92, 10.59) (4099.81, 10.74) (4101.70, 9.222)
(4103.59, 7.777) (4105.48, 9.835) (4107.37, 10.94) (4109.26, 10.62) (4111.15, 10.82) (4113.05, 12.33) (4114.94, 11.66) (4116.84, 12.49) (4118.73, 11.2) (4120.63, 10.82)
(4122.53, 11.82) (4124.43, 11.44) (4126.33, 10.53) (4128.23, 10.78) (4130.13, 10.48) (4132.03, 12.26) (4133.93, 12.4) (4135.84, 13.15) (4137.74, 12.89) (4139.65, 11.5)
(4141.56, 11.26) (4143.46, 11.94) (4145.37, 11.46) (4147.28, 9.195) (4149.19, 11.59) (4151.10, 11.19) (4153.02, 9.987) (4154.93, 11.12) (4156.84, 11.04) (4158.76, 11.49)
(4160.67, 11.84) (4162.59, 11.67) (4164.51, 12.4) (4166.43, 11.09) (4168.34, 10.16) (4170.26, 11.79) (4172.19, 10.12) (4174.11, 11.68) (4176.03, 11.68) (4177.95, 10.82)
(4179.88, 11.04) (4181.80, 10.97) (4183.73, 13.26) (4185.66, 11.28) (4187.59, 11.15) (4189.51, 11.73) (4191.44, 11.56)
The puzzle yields 1.05 angstrom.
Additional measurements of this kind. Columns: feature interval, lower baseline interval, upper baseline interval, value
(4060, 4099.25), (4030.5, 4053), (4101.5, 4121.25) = -1.7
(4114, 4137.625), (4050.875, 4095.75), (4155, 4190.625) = -0.2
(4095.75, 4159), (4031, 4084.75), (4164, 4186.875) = 1.7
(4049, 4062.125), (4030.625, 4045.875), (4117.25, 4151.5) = 0.1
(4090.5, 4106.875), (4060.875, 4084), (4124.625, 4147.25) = 1.5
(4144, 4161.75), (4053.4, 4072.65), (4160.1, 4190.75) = 0.7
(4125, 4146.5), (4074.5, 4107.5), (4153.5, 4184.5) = -0.9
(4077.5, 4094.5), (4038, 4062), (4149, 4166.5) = -0.5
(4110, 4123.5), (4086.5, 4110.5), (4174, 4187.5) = -0.7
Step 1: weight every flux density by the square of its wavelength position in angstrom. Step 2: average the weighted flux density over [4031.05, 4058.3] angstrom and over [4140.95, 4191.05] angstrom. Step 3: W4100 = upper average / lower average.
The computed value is 1.03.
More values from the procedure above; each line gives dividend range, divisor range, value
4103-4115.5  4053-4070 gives 0.93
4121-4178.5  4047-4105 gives 1.04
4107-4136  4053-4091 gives 1.01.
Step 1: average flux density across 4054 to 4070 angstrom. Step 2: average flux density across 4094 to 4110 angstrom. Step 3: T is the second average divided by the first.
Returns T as 0.87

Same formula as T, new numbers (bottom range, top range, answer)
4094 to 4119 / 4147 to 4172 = 1.04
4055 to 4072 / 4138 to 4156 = 0.96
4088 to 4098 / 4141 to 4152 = 0.94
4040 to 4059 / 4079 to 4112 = 0.96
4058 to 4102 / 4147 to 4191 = 0.99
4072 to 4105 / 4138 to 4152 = 1.01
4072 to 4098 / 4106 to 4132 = 0.97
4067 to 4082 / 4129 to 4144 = 1.04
